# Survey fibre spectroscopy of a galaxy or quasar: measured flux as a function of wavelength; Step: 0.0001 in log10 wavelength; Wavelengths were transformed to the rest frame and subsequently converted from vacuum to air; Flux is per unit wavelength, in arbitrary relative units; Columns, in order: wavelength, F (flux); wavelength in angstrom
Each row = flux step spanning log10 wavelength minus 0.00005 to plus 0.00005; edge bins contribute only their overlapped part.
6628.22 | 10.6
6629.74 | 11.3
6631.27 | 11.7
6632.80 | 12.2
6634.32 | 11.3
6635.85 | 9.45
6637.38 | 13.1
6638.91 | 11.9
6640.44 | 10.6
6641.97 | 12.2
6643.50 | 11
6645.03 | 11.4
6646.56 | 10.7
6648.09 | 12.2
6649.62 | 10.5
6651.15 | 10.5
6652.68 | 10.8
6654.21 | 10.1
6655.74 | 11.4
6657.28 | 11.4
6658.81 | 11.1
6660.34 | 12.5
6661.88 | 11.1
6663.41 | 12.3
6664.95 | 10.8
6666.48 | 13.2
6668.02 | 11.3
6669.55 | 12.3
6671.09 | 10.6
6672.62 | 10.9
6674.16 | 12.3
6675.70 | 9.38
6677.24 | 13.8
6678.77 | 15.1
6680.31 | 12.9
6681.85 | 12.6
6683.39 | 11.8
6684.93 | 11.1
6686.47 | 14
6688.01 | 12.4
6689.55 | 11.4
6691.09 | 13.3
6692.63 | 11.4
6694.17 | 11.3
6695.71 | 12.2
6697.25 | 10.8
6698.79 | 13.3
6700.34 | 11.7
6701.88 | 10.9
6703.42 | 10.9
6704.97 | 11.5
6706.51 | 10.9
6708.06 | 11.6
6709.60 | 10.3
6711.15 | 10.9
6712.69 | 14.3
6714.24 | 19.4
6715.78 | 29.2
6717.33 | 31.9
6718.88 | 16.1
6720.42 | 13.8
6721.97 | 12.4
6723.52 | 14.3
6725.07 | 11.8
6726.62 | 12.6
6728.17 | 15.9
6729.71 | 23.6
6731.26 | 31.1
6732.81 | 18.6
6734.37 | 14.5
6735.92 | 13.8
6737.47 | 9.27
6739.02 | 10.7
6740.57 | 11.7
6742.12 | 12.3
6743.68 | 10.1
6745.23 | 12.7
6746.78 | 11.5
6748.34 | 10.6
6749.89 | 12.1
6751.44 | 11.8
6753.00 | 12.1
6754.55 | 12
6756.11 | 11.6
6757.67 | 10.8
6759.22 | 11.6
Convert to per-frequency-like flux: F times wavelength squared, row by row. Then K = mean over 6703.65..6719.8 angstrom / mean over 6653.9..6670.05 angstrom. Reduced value 1.4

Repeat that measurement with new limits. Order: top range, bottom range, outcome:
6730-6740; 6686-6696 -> 1.37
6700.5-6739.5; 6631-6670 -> 1.39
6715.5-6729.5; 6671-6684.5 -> 1.44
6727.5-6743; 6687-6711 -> 1.40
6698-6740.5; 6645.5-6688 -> 1.33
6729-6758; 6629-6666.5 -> 1.24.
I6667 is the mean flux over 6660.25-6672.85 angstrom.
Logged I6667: 11.7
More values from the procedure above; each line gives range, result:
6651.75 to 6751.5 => 13.3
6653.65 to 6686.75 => 11.9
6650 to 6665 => 11.2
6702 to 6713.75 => 11.6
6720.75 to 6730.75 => 15.5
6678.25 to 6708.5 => 12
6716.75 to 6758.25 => 14.4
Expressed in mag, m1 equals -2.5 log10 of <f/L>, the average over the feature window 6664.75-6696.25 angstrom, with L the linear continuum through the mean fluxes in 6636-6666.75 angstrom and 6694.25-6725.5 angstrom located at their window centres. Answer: 0.06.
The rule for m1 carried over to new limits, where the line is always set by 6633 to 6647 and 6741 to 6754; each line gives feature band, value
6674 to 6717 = -0.14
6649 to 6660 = 0.05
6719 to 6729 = -0.18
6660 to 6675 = -0.03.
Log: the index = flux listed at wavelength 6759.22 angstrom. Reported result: 11.6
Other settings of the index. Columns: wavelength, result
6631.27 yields 11.7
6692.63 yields 11.4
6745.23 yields 12.7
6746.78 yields 11.5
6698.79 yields 13.3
